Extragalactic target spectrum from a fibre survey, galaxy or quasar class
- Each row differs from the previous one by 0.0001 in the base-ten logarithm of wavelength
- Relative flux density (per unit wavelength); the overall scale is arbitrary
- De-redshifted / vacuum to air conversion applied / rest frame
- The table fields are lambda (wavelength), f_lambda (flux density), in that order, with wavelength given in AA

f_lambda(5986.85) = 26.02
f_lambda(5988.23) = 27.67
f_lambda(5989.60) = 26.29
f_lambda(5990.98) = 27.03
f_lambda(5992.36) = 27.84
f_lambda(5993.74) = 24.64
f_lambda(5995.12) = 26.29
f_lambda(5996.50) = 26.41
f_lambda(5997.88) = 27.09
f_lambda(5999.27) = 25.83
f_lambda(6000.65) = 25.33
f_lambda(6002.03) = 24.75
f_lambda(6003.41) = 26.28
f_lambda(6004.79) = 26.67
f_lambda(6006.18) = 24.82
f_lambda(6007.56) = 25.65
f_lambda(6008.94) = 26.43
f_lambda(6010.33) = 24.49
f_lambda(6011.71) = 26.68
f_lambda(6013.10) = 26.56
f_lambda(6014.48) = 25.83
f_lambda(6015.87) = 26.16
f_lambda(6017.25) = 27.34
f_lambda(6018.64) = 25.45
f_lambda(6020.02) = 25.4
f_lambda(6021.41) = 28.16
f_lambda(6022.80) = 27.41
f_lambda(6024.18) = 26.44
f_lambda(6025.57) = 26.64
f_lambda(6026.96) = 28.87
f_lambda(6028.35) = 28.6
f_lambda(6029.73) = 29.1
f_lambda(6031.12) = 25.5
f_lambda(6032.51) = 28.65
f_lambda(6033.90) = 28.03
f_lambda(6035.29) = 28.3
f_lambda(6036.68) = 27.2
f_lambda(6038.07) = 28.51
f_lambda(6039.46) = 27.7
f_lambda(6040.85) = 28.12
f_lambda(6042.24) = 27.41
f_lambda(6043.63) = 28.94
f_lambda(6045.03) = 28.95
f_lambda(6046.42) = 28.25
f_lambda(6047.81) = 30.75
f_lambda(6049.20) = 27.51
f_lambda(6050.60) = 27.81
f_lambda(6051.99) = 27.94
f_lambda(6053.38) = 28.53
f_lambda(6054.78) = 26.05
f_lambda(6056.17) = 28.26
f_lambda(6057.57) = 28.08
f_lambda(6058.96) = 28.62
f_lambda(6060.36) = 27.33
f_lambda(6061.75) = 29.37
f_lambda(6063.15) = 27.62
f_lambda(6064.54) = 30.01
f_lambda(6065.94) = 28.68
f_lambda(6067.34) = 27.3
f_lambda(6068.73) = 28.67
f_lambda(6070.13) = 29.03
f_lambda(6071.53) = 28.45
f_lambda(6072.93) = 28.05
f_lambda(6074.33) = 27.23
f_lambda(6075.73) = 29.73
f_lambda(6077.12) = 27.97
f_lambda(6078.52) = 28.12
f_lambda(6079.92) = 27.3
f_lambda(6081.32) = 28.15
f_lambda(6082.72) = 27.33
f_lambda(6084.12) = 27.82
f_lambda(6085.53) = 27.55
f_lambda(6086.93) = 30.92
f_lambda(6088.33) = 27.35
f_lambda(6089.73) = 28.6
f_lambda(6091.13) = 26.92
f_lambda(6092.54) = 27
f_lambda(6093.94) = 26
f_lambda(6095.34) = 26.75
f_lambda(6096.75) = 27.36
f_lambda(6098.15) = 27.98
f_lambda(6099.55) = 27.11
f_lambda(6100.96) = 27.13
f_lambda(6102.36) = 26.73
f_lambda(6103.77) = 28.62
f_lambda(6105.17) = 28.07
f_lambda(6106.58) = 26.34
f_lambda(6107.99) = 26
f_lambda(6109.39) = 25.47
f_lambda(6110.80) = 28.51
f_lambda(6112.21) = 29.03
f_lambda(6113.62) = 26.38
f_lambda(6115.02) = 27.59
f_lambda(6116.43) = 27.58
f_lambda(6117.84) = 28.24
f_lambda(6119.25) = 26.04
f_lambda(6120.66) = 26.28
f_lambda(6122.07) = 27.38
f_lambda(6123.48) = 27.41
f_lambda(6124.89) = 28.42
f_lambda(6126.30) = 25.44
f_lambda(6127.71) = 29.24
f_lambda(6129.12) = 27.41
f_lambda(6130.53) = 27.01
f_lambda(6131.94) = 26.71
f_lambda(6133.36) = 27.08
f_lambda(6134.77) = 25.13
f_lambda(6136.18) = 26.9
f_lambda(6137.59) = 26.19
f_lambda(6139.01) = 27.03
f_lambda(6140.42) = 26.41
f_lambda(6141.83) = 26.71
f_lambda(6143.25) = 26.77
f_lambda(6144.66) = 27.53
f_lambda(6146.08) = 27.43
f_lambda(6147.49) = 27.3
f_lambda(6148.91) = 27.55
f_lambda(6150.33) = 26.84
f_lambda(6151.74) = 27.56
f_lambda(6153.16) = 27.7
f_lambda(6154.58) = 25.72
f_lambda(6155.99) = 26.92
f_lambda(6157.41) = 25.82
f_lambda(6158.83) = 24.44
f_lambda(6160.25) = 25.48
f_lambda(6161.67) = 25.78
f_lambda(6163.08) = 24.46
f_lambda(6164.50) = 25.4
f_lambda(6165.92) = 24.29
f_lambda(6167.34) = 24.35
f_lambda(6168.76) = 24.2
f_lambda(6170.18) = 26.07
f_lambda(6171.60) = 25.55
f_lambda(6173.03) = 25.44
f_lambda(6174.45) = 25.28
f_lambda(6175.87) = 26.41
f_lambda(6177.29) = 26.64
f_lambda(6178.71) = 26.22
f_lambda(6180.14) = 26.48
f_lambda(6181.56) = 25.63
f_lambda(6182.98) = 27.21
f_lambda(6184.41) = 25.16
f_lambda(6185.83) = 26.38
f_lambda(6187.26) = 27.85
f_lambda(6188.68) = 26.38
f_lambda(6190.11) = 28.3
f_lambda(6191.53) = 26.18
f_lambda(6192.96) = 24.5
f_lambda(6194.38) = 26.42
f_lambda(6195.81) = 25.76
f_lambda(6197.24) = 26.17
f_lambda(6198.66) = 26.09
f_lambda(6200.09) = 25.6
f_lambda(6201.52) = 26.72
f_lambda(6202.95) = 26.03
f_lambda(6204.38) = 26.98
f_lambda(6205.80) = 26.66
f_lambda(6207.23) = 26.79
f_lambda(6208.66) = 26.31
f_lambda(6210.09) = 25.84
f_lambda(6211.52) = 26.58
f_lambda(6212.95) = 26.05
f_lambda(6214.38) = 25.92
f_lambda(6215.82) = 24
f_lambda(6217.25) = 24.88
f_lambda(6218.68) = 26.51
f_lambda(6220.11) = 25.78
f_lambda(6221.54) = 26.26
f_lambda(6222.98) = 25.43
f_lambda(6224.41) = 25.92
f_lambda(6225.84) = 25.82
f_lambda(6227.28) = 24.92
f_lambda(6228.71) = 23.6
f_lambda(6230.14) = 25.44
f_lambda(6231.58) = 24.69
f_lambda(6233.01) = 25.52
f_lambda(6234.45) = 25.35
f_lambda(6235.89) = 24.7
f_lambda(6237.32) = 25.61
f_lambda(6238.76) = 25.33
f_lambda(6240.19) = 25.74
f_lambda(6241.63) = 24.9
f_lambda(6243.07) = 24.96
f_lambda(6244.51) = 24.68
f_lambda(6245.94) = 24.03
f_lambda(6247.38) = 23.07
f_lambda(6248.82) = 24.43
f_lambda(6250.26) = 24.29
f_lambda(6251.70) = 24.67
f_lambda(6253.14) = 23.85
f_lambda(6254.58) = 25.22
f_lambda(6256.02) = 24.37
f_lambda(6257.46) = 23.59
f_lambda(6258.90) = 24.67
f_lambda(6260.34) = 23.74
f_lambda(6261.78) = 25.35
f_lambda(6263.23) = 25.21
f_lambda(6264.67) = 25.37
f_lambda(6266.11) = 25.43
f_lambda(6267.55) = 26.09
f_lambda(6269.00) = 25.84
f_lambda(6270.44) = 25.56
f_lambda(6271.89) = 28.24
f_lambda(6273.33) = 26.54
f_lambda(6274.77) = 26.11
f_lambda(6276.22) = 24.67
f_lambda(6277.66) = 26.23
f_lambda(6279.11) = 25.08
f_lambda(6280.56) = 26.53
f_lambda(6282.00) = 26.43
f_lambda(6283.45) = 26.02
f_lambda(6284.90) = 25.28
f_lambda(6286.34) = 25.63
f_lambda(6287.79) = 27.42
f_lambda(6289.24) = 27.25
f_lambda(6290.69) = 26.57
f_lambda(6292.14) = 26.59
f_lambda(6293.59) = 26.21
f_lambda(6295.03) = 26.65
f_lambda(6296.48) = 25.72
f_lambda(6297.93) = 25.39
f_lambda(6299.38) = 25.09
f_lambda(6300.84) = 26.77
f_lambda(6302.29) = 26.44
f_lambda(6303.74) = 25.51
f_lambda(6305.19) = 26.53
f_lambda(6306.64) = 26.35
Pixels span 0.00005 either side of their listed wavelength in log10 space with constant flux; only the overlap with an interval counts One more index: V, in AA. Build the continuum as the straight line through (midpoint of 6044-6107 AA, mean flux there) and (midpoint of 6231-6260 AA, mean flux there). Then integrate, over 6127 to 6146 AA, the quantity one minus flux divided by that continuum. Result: -0.1 AA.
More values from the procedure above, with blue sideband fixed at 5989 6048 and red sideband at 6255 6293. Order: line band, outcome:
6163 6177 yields 0.5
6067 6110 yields -1.6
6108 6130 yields -0.7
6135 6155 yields -0.4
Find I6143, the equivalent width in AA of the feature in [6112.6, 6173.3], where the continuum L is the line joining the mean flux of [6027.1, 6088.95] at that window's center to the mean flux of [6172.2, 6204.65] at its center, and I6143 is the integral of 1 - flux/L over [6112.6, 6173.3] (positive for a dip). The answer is 0.94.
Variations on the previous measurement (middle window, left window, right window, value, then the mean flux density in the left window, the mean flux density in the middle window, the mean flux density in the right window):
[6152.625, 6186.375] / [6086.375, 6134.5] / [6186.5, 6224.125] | 1.1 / 27.3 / 25.7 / 26.1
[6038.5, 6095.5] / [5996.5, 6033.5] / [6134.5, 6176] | -3.7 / 26.6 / 28.1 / 26.1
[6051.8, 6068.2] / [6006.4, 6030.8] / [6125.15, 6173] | -1.0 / 26.7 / 28.2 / 26.3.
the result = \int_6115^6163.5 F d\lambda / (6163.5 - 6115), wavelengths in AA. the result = 26.8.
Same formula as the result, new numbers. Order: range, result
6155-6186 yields 25.6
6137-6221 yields 26.1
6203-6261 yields 25.2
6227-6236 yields 24.9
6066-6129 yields 27.6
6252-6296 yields 25.7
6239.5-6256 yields 24.5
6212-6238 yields 25.4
